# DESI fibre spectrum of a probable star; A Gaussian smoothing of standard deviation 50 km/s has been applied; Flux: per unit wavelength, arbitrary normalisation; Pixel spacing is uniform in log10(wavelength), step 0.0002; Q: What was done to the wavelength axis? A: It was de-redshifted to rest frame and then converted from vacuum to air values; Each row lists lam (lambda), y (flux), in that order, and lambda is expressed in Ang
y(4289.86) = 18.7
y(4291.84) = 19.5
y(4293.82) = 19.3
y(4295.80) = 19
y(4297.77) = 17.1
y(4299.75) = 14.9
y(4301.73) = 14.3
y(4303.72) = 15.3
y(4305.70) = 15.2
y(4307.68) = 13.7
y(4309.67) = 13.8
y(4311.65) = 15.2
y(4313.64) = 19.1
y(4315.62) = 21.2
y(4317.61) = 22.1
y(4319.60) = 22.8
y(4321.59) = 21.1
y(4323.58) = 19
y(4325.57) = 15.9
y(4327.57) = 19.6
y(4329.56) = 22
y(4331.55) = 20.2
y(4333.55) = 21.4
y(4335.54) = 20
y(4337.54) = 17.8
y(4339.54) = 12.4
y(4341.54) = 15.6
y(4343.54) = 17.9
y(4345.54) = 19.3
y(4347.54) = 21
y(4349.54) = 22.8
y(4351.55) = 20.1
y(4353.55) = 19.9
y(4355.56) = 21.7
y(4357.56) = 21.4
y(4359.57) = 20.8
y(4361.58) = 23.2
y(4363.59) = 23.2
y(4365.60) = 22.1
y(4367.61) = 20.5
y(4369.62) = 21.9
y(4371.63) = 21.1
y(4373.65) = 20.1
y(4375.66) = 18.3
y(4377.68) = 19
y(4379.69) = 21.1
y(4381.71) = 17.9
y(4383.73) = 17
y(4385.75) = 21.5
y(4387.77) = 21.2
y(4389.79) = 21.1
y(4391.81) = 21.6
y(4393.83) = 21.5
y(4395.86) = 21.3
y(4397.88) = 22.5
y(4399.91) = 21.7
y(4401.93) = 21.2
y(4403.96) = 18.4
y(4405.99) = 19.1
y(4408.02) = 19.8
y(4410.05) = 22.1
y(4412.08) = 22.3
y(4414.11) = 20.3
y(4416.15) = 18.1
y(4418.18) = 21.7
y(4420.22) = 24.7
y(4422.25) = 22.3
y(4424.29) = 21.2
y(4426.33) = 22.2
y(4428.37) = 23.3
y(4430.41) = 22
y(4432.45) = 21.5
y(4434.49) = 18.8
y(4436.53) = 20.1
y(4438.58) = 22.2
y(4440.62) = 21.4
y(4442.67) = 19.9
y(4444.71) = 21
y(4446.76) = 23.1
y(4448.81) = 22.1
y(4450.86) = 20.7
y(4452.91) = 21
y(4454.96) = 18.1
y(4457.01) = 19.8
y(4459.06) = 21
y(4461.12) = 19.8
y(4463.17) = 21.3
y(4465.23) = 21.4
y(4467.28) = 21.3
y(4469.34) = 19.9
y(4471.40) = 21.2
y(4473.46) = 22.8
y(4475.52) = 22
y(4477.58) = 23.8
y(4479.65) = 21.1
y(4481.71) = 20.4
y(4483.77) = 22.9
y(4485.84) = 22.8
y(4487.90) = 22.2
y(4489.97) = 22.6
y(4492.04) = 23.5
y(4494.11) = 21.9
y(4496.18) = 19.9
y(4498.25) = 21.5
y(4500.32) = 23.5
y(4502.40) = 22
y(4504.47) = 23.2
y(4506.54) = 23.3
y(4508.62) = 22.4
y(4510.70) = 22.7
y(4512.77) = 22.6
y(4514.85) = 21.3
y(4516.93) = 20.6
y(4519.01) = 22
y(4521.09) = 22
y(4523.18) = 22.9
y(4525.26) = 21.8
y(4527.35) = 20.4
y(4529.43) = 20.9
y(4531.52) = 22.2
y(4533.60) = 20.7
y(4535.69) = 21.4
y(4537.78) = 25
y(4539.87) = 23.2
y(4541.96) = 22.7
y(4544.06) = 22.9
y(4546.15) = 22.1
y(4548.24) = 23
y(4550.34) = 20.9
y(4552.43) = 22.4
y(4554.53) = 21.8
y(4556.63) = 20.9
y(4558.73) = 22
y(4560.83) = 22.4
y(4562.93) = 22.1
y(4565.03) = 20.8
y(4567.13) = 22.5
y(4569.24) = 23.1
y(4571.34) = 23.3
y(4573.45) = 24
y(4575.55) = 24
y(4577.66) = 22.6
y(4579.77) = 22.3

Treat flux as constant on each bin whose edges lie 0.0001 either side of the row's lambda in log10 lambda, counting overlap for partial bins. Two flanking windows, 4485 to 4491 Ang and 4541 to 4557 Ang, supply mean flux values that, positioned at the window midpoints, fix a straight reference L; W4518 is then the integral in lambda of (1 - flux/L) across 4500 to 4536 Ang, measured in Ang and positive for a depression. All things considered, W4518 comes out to 0.6 Ang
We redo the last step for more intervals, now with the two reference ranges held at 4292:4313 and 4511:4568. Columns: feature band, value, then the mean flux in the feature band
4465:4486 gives -1.43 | 21.8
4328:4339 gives -2.07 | 19.9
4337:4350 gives -0.69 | 17.9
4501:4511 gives -0.76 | 22.7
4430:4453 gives -1.92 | 21.1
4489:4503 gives -0.83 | 22.1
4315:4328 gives -2.99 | 20.2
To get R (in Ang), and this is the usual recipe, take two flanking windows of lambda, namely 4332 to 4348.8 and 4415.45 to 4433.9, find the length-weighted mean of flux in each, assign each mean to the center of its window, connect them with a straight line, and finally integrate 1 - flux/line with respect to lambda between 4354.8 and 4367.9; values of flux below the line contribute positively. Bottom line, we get -1.9 Ang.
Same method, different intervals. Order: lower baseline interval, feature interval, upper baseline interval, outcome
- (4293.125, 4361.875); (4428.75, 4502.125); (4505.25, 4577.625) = -1.5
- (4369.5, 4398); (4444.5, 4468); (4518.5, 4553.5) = 0.4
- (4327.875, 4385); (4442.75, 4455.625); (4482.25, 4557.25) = 0.1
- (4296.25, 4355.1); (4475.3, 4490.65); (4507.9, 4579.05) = -0.8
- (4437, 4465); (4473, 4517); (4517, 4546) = -1.5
